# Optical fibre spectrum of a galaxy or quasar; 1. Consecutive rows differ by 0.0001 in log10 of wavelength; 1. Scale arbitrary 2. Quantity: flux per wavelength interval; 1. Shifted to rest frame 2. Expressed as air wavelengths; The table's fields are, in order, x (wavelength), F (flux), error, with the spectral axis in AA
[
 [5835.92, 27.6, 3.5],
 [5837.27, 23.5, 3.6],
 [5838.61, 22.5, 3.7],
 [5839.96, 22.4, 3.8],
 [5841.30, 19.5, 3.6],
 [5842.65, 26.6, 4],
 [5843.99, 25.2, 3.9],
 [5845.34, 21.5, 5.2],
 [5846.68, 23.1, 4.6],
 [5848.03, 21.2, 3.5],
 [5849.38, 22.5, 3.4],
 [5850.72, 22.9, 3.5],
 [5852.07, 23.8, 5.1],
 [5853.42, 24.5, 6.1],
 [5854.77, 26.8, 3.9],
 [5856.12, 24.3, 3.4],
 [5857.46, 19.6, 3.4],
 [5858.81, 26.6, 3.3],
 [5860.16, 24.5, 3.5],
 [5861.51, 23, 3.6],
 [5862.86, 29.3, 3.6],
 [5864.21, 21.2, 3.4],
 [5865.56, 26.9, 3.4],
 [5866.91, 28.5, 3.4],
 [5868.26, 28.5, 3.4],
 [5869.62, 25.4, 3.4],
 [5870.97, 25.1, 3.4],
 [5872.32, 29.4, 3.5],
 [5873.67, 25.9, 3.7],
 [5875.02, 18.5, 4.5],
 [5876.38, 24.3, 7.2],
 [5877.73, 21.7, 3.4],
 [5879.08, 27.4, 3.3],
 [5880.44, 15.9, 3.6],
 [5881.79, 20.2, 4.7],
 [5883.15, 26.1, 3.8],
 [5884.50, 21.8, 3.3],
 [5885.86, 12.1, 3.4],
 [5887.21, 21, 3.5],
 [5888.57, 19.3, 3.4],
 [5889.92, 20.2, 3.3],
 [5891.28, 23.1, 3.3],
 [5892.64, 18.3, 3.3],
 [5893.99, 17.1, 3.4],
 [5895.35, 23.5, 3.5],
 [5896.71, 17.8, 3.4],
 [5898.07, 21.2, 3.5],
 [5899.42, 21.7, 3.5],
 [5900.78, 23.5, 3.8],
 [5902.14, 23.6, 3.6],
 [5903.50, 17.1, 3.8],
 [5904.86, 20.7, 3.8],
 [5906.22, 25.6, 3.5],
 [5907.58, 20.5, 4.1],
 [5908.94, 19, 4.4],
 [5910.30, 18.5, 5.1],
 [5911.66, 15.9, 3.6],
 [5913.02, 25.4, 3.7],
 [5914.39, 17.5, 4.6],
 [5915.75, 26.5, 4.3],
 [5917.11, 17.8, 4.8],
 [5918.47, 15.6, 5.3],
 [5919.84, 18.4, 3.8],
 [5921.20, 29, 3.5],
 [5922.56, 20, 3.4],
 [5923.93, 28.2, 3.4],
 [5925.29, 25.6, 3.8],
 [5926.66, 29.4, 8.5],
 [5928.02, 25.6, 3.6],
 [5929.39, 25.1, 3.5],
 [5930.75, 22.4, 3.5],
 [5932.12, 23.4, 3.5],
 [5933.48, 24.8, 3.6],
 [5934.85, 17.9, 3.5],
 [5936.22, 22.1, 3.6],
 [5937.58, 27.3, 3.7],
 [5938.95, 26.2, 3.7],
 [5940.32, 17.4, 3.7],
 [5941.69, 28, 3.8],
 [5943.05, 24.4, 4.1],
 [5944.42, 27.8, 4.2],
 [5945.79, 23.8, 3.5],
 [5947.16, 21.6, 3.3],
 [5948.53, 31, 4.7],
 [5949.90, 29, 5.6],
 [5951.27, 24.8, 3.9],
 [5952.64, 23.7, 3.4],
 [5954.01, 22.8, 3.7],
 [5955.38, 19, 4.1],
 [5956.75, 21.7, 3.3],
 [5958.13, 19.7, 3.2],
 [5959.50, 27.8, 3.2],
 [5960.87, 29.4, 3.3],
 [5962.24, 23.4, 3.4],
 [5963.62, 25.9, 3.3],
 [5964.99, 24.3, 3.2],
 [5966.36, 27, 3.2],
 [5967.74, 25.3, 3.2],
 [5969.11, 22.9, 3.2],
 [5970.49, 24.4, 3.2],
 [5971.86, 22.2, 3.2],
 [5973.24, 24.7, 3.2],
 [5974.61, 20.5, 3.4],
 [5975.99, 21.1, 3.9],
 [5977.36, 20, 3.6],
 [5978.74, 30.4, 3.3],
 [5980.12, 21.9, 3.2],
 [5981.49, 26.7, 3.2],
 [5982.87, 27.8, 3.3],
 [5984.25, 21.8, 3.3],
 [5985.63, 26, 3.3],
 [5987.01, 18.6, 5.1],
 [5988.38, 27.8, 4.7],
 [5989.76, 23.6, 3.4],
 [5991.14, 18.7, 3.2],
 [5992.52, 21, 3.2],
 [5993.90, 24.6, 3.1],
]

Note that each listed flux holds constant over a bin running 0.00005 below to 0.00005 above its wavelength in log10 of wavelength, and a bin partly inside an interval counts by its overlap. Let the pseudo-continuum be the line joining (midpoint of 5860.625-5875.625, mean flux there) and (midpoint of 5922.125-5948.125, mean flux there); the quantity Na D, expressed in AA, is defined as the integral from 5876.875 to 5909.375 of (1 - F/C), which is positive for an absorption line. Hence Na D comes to 5.6 AA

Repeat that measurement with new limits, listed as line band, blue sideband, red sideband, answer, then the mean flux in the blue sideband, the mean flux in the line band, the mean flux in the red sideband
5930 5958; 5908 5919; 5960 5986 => -2.2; 19.6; 23.9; 24.5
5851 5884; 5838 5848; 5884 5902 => -4.5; 22.9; 24.4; 20.1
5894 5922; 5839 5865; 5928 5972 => 3.7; 23.6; 20.8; 24.3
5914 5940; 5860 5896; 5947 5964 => 0.8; 22.9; 23.3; 24.7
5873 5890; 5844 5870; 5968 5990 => 2.2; 24.4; 21.1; 23.8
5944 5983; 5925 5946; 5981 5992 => -0.6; 24.4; 24.4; 23.8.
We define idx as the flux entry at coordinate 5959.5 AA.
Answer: 27.8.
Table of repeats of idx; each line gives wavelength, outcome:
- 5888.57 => 19.3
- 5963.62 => 25.9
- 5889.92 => 20.2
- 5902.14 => 23.6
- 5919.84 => 18.4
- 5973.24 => 24.7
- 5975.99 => 21.1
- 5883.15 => 26.1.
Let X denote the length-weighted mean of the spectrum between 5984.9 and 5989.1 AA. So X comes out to 24.1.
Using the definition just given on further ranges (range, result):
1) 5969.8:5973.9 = 23.7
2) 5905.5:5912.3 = 19.9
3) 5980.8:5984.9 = 25.5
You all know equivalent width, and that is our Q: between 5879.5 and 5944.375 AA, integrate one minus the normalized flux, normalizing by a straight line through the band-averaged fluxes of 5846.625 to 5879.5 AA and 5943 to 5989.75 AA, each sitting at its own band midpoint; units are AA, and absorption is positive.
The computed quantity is 7.1 AA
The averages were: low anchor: 24.6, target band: 21.8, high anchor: 24.4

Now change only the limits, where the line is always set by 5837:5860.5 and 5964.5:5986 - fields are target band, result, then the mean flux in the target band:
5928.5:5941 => 0.5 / 23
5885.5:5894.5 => 1.8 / 19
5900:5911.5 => 1.4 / 20.8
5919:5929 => -0.5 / 25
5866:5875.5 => -1.0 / 26.1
